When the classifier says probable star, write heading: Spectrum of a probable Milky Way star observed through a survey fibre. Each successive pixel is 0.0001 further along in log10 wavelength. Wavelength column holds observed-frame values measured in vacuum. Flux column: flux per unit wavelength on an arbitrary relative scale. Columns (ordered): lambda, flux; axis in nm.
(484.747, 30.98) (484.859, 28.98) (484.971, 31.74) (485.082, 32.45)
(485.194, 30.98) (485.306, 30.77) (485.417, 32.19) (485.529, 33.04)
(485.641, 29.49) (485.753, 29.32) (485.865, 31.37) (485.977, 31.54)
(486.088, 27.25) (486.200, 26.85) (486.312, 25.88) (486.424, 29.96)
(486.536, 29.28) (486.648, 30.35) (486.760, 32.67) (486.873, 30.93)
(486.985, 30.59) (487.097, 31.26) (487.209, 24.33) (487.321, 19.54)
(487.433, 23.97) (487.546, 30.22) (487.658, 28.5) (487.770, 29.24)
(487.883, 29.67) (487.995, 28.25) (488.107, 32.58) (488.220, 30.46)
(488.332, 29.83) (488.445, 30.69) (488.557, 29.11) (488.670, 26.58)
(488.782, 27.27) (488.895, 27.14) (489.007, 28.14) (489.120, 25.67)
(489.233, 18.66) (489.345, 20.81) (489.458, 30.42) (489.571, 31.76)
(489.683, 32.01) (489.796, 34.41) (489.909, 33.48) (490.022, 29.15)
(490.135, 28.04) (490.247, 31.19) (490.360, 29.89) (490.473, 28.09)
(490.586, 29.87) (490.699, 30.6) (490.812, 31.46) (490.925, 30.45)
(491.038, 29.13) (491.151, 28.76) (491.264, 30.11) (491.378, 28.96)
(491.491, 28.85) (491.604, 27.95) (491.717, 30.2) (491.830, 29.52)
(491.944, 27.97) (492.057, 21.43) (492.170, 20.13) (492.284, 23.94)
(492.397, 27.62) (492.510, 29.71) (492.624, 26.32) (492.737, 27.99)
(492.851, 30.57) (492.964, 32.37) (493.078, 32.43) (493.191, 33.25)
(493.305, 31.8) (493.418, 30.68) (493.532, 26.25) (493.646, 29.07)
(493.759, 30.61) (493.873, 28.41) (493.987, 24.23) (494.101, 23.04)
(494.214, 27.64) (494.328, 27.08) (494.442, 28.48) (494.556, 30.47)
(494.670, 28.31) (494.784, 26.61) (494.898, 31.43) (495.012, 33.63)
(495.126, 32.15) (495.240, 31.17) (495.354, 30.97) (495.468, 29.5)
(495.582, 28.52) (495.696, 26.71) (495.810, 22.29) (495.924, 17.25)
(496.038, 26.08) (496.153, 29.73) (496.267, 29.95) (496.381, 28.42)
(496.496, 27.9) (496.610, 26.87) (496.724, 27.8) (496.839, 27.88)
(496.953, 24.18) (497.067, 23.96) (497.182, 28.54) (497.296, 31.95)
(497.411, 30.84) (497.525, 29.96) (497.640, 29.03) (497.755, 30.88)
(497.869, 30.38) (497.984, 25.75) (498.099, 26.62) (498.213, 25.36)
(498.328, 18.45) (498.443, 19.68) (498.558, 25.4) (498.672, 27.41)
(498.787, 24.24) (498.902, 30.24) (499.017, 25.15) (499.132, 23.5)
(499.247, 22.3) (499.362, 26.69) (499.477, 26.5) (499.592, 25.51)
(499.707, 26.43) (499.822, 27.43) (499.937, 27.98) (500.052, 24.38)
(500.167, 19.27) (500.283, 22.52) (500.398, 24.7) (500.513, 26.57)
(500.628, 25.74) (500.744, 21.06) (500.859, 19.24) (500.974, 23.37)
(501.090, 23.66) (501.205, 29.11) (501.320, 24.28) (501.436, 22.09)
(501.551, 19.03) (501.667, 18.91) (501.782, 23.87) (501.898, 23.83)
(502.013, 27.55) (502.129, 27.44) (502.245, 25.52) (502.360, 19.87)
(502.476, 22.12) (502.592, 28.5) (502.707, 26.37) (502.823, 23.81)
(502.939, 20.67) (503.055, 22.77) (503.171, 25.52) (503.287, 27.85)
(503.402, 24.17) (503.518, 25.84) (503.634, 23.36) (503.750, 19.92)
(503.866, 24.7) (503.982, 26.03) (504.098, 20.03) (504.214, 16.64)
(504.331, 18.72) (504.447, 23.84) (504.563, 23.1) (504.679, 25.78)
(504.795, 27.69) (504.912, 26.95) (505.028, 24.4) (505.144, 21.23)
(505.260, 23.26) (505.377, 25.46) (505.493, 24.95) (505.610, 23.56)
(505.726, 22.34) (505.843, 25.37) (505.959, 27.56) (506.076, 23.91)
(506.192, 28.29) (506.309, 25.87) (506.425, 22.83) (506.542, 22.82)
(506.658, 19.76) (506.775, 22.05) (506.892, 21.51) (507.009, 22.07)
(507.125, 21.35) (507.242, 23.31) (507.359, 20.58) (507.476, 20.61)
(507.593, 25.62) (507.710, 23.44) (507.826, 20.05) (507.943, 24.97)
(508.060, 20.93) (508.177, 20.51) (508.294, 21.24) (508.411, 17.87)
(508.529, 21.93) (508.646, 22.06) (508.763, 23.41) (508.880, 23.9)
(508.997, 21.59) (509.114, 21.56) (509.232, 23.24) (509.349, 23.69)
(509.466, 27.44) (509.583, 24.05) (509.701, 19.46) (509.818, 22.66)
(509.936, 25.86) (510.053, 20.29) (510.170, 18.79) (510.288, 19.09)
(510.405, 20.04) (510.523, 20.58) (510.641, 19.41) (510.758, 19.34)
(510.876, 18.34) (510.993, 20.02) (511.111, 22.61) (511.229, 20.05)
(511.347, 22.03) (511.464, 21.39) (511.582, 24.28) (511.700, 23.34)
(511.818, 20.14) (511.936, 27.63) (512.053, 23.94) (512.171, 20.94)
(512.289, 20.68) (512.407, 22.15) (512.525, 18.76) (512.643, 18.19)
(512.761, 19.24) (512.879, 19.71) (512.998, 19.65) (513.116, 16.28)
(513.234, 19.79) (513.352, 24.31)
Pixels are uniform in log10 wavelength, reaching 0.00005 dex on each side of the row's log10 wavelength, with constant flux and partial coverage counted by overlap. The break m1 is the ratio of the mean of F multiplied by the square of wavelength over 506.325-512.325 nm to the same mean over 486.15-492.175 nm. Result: 0.83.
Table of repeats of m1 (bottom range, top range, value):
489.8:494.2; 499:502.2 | 0.87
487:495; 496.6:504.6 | 0.90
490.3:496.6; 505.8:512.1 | 0.83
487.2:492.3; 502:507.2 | 0.89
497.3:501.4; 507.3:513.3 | 0.88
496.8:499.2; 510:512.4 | 0.84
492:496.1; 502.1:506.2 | 0.89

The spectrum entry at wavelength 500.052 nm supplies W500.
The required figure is 24.38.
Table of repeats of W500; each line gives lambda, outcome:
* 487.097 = 31.26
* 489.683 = 32.01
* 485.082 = 32.45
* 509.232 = 23.24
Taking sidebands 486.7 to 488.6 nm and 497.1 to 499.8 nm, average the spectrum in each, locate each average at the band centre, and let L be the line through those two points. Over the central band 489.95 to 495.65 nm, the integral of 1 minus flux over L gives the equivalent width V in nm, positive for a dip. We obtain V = -0.24 nm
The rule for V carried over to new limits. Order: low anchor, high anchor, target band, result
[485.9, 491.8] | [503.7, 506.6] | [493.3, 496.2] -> -0.11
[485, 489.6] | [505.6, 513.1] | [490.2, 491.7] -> -0.11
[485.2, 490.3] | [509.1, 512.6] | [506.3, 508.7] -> 0.09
